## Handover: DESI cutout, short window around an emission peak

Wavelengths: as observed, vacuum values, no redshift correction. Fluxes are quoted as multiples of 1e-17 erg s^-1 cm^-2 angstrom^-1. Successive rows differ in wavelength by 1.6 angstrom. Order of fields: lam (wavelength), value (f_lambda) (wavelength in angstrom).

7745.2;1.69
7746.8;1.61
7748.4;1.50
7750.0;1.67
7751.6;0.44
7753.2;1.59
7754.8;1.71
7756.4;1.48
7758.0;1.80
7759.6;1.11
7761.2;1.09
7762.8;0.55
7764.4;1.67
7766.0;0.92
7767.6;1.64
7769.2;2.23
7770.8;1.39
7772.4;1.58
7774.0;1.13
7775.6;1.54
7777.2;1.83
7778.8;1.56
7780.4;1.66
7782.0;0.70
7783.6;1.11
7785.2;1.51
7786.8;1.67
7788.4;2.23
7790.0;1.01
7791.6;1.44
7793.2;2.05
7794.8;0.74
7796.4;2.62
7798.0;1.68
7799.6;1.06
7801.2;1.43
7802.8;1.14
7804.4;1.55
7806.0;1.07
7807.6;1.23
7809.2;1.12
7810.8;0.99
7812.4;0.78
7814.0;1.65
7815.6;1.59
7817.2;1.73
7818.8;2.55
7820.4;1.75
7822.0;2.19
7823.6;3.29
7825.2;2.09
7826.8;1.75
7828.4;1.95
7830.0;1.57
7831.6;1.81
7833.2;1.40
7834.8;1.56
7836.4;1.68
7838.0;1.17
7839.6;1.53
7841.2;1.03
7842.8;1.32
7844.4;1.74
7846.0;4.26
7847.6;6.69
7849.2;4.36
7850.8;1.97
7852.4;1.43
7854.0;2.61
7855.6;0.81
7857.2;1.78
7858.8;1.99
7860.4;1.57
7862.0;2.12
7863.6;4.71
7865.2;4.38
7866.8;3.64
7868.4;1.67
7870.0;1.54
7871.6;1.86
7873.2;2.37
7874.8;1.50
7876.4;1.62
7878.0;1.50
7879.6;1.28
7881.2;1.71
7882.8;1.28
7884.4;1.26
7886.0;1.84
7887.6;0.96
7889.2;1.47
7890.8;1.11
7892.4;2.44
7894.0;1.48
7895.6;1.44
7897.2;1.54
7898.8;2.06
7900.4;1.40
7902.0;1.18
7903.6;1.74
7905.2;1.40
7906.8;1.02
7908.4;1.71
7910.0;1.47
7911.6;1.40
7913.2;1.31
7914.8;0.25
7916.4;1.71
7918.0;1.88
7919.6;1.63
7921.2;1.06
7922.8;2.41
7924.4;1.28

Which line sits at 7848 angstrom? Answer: [S II]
